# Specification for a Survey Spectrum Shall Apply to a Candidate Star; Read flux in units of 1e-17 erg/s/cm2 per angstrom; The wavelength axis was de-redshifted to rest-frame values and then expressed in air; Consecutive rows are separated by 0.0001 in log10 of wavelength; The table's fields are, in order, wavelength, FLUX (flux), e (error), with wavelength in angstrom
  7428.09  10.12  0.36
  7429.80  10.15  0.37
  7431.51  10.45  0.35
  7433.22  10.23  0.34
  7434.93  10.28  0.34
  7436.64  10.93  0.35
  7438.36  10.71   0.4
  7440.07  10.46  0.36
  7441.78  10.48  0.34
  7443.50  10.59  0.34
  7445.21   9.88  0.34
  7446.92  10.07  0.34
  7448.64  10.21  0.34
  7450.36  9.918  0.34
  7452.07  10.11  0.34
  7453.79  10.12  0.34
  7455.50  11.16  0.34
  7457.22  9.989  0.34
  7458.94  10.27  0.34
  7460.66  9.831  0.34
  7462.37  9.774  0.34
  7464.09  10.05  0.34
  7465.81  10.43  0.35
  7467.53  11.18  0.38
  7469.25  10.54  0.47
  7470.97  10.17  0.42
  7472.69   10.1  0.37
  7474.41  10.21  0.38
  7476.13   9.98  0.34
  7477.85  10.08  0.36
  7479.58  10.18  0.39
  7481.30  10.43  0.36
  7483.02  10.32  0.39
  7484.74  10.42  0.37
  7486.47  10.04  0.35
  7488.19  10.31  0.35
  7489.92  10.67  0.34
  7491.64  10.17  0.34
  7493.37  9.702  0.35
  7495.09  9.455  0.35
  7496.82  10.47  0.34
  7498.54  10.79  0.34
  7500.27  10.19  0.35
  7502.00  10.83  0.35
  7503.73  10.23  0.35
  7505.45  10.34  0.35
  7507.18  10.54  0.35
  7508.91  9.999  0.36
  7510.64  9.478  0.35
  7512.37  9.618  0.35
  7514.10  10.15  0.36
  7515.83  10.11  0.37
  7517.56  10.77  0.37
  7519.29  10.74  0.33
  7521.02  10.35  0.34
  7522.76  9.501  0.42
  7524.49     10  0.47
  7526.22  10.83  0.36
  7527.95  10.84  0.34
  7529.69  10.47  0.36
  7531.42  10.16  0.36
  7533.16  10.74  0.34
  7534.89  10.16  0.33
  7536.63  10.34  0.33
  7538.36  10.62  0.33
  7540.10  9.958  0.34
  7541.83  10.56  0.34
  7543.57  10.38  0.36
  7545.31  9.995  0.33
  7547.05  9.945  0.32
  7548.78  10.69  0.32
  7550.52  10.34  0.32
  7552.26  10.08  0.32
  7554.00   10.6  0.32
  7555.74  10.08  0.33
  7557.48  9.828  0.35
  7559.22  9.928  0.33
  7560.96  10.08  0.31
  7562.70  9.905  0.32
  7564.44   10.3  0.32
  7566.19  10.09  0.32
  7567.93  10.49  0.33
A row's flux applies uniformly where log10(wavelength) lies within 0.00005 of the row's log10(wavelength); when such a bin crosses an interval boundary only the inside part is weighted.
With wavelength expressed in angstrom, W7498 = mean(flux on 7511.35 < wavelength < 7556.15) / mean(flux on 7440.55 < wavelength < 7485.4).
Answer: 1.0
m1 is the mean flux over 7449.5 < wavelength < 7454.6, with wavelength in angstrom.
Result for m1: 10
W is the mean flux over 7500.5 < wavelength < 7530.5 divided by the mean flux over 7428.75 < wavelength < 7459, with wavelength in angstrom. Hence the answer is 0.99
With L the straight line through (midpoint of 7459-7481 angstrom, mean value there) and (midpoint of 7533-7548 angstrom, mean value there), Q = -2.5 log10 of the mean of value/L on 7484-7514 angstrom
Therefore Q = 0.01 mag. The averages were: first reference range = 10.2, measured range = 10.2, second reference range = 10.3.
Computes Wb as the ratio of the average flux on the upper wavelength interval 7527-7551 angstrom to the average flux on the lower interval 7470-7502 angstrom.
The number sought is 1.0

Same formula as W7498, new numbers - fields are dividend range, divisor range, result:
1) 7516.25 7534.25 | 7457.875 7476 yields 1.02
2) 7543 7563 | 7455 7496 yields 0.99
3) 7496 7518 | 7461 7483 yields 1.00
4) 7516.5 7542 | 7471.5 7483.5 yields 1.02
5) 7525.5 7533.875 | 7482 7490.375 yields 1.03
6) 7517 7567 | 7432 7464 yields 1.00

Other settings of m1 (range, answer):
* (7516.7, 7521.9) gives 10.6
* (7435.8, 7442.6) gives 10.6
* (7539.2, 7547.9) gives 10.2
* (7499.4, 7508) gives 10.4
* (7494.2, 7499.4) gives 10.3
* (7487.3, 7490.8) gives 10.5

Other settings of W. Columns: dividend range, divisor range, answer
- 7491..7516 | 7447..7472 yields 0.99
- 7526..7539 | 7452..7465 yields 1.03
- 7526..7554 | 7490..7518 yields 1.02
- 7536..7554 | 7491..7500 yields 1.02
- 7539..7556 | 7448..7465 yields 1.01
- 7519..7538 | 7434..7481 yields 1.01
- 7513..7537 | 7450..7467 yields 1.02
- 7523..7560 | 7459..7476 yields 1.01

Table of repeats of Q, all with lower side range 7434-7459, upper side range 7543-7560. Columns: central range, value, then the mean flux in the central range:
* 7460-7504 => 0.004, 10.3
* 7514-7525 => -0.001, 10.2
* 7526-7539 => -0.030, 10.5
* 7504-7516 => 0.022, 10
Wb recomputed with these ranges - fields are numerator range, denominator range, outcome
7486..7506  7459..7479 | 1.01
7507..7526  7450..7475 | 0.99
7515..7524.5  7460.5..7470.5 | 0.99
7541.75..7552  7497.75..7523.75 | 1.00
